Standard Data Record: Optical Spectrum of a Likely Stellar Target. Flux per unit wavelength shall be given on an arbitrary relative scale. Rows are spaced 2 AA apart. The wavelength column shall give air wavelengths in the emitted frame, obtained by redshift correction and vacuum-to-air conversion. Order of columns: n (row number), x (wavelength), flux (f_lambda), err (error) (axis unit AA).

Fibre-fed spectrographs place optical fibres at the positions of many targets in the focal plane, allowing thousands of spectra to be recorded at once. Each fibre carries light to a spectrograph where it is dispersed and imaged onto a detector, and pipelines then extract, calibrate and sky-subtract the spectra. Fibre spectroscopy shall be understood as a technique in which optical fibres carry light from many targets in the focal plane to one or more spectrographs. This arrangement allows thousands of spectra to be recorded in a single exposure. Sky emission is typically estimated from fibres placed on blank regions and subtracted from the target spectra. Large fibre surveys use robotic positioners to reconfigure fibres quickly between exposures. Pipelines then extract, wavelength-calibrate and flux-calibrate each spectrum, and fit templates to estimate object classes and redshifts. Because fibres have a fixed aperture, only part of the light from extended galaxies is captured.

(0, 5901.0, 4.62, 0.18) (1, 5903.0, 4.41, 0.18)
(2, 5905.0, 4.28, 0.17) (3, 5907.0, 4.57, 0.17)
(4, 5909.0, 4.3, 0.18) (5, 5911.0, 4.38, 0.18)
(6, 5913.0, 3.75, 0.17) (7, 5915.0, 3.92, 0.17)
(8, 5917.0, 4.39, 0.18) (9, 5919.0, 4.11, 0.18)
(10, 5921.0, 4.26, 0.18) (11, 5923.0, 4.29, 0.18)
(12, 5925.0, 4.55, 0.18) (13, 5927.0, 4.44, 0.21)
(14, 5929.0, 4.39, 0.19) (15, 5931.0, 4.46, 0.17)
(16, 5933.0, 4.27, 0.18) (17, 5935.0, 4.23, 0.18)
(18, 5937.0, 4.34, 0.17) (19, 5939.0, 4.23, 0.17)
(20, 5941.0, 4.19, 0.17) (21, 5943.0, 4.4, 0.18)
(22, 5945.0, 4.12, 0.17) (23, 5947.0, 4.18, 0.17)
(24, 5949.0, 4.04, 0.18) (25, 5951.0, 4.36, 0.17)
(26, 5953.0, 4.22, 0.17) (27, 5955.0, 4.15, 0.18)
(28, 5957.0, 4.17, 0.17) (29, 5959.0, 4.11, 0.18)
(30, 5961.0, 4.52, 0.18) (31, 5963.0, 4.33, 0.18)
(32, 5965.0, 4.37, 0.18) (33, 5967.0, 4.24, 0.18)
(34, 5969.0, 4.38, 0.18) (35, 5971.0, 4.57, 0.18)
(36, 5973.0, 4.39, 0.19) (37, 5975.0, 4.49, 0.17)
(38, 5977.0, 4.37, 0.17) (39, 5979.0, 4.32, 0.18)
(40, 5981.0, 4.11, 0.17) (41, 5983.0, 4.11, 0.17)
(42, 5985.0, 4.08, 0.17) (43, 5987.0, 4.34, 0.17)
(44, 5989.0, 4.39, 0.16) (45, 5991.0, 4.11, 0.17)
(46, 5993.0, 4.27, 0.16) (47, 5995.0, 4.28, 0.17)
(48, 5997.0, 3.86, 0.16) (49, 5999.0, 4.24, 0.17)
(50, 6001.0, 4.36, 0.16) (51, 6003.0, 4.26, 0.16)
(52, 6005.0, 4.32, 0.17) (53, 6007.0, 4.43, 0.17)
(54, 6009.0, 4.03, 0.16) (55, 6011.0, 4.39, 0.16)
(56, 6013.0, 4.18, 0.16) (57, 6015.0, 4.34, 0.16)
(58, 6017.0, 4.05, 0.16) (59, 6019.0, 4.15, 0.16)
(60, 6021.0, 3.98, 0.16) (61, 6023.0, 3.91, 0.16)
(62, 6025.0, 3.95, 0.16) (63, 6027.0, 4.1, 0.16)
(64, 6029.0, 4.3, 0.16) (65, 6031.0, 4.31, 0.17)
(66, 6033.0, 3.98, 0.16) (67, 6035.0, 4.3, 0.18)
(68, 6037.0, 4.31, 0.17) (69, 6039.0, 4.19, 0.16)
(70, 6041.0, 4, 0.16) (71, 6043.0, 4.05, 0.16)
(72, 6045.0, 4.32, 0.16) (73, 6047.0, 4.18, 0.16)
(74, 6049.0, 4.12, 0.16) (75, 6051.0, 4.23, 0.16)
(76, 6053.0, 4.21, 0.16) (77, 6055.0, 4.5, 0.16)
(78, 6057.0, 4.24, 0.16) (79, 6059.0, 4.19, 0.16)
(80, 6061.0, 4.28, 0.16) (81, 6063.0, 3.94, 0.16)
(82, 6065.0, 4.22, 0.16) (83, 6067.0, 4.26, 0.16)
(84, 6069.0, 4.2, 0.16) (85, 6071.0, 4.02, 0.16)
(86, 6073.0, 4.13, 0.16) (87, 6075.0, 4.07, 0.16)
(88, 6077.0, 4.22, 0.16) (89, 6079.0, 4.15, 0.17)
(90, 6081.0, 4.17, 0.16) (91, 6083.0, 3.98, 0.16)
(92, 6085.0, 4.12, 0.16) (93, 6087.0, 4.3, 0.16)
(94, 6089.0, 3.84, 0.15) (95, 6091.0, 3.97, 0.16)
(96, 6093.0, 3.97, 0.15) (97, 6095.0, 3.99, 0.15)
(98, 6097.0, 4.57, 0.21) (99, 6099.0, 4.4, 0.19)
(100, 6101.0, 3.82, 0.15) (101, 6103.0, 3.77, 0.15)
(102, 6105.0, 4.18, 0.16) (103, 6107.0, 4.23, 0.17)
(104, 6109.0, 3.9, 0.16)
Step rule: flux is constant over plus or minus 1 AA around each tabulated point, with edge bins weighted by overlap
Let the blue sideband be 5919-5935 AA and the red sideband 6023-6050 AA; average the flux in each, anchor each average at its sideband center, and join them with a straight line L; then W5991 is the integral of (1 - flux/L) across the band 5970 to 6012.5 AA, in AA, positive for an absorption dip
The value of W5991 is -0.35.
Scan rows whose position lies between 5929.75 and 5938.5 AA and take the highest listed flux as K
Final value 4.46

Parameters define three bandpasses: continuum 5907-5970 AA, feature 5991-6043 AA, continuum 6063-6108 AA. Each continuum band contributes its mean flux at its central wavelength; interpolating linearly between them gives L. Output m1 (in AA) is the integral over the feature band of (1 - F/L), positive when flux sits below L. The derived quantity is 0.11 AA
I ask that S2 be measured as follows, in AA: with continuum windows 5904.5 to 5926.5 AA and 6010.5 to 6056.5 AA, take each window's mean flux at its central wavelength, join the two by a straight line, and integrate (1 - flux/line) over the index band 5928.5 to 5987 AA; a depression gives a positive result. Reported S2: -0.73 AA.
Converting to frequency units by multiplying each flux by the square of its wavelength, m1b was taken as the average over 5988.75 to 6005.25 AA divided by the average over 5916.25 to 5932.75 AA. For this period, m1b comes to 0.99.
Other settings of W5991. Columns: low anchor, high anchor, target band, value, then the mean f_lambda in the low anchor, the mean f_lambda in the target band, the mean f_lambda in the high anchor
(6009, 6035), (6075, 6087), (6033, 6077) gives -0.5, 4.14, 4.18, 4.14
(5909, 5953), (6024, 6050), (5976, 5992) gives -0.1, 4.25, 4.23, 4.16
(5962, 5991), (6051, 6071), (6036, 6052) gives 0.2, 4.31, 4.18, 4.22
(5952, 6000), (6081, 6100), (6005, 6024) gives 0.2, 4.27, 4.17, 4.13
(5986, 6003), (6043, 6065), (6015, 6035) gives 0.6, 4.23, 4.1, 4.21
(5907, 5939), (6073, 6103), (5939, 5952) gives 0.1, 4.28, 4.22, 4.1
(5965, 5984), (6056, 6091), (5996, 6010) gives 0.2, 4.33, 4.21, 4.13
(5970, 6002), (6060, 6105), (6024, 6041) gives 0.1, 4.27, 4.17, 4.11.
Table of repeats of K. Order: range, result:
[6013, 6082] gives 4.5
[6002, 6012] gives 4.43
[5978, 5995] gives 4.39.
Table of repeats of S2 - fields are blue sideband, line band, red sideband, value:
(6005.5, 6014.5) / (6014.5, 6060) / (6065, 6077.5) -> 0.5 AA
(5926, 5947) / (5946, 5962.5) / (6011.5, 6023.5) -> 0.2 AA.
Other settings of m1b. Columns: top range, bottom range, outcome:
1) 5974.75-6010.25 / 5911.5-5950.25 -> 1.02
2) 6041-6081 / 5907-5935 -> 1.02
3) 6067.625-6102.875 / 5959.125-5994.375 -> 0.99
